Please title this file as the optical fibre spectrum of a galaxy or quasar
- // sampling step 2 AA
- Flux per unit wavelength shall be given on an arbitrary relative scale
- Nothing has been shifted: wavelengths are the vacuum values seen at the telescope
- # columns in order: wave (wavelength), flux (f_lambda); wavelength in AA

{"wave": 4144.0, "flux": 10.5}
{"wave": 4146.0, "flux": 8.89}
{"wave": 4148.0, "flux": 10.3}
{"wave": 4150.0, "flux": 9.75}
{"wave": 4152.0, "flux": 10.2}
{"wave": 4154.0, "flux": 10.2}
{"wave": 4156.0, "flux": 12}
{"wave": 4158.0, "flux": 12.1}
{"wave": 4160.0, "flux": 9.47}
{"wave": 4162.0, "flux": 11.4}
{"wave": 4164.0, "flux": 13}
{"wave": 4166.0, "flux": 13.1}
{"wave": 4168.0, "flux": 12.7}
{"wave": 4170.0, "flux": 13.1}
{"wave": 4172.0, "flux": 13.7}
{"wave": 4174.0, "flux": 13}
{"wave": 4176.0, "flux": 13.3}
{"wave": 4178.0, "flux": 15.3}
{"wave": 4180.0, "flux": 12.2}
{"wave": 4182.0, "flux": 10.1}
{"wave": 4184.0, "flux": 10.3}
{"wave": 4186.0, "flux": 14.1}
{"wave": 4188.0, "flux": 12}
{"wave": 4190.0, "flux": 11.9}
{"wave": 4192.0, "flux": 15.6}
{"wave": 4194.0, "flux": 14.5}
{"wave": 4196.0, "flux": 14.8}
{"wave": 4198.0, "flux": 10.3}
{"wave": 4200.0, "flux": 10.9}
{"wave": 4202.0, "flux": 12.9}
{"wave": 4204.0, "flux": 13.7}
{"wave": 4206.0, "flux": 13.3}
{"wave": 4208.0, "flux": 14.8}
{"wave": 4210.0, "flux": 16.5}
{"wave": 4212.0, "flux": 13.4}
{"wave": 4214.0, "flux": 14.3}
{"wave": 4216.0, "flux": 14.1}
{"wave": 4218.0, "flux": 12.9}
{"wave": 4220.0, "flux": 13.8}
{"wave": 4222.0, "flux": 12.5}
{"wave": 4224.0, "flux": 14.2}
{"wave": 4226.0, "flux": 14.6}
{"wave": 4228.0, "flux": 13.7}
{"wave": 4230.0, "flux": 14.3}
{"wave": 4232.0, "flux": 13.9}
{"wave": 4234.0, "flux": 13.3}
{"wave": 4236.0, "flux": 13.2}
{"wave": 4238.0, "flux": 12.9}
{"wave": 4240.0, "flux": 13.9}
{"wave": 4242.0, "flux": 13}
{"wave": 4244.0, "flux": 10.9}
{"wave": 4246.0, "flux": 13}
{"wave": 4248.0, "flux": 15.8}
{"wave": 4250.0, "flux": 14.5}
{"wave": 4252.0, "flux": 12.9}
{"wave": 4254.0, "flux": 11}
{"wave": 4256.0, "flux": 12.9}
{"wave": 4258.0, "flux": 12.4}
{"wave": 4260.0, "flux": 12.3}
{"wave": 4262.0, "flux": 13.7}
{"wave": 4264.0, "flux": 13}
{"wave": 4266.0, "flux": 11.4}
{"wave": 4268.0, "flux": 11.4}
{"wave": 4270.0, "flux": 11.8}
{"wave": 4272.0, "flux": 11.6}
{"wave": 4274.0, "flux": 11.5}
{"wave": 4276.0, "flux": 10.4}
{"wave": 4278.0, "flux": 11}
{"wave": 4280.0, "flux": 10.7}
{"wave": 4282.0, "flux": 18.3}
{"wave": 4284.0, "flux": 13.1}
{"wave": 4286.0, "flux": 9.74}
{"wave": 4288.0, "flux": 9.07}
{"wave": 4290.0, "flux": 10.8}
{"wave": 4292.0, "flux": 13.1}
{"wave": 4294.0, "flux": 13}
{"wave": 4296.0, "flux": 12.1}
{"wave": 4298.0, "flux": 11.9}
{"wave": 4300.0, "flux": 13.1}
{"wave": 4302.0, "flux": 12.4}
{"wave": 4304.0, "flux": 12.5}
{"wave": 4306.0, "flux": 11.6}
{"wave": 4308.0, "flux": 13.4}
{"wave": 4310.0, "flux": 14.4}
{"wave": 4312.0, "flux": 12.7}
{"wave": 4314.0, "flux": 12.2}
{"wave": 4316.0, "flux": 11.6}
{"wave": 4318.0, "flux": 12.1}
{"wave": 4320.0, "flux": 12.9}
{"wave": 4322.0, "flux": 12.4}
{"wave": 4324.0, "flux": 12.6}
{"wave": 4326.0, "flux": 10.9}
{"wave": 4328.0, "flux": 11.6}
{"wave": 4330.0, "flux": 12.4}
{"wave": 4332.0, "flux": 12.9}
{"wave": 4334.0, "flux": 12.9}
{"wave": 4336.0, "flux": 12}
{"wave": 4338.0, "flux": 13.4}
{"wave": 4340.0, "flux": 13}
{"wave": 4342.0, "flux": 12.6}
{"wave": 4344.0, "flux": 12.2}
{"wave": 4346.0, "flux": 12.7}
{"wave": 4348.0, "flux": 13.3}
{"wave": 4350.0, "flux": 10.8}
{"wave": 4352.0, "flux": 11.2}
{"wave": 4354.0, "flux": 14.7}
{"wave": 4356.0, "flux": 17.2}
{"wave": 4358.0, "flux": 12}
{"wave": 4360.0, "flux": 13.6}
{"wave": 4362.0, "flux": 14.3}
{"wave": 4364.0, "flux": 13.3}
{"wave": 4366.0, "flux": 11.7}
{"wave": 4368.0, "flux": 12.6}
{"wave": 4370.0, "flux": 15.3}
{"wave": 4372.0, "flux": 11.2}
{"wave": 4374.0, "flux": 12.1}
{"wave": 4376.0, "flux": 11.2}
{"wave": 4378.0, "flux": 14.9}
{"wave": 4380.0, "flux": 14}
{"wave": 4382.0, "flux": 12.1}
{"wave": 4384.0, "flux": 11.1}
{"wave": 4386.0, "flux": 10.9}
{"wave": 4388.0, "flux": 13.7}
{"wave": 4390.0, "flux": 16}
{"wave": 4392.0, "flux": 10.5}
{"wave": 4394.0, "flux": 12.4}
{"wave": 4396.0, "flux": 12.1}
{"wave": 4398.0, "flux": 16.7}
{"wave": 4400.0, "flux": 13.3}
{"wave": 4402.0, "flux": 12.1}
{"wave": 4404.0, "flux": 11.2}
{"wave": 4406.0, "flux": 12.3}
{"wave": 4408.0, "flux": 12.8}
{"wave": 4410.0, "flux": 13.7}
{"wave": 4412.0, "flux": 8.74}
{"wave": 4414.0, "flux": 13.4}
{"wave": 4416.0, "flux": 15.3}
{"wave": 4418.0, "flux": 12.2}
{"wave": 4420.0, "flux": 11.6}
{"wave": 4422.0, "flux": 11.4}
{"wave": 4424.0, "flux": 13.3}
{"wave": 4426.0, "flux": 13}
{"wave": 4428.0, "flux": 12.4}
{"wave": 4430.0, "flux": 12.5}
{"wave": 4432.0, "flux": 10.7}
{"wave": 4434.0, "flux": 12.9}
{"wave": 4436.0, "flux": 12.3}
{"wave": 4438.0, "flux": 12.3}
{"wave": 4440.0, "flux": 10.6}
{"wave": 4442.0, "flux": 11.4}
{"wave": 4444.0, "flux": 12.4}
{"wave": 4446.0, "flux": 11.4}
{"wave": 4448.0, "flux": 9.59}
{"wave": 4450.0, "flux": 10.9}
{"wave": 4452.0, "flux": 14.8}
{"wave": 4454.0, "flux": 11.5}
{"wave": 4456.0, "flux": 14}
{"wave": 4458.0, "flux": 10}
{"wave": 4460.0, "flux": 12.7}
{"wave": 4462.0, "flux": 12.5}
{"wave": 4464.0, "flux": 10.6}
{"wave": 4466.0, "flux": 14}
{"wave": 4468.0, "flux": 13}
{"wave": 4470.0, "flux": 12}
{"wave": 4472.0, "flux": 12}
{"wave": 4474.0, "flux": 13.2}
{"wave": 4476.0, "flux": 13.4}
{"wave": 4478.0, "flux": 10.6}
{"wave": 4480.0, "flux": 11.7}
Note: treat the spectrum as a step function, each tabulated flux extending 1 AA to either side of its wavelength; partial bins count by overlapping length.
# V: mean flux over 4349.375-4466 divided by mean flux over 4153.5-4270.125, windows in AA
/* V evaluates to 0.96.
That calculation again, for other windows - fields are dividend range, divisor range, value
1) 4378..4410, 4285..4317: 1.06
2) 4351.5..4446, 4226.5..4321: 1.01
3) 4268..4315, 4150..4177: 1.01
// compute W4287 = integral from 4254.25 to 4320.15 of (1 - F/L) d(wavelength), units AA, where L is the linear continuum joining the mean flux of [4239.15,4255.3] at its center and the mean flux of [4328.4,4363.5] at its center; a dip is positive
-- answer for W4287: 4.24 AA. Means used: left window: 13.1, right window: 13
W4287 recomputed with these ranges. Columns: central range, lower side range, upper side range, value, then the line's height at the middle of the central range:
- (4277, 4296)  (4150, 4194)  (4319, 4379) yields 0.81 AA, 12.6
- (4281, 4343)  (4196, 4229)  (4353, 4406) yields 3.66 AA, 13.3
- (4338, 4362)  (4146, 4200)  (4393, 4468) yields -1.63 AA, 12.3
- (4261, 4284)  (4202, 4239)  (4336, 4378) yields 2.05 AA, 13.5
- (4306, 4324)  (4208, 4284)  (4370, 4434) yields 0.35 AA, 12.9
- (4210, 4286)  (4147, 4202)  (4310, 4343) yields -4.29 AA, 12.3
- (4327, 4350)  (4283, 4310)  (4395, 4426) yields -0.48 AA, 12.3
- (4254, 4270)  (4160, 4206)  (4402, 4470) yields 0.32 AA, 12.6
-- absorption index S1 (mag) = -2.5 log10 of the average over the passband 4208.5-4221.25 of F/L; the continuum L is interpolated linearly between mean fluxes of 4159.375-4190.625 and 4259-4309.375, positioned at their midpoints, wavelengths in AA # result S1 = -0.149 mag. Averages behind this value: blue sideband 12.5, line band 14.2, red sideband 12.1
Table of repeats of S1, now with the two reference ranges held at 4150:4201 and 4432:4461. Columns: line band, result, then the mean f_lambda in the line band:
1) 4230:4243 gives -0.10 mag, 13.4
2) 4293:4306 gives -0.03 mag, 12.4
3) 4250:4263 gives -0.04 mag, 12.7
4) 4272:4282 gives 0.04 mag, 11.7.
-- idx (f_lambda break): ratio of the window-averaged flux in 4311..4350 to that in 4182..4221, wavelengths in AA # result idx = 0.9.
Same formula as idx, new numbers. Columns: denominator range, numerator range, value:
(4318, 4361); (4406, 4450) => 0.95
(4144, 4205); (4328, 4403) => 1.06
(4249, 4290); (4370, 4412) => 1.05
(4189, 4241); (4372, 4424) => 0.93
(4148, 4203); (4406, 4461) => 0.99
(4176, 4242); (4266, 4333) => 0.91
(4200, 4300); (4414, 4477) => 0.95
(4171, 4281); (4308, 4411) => 0.99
